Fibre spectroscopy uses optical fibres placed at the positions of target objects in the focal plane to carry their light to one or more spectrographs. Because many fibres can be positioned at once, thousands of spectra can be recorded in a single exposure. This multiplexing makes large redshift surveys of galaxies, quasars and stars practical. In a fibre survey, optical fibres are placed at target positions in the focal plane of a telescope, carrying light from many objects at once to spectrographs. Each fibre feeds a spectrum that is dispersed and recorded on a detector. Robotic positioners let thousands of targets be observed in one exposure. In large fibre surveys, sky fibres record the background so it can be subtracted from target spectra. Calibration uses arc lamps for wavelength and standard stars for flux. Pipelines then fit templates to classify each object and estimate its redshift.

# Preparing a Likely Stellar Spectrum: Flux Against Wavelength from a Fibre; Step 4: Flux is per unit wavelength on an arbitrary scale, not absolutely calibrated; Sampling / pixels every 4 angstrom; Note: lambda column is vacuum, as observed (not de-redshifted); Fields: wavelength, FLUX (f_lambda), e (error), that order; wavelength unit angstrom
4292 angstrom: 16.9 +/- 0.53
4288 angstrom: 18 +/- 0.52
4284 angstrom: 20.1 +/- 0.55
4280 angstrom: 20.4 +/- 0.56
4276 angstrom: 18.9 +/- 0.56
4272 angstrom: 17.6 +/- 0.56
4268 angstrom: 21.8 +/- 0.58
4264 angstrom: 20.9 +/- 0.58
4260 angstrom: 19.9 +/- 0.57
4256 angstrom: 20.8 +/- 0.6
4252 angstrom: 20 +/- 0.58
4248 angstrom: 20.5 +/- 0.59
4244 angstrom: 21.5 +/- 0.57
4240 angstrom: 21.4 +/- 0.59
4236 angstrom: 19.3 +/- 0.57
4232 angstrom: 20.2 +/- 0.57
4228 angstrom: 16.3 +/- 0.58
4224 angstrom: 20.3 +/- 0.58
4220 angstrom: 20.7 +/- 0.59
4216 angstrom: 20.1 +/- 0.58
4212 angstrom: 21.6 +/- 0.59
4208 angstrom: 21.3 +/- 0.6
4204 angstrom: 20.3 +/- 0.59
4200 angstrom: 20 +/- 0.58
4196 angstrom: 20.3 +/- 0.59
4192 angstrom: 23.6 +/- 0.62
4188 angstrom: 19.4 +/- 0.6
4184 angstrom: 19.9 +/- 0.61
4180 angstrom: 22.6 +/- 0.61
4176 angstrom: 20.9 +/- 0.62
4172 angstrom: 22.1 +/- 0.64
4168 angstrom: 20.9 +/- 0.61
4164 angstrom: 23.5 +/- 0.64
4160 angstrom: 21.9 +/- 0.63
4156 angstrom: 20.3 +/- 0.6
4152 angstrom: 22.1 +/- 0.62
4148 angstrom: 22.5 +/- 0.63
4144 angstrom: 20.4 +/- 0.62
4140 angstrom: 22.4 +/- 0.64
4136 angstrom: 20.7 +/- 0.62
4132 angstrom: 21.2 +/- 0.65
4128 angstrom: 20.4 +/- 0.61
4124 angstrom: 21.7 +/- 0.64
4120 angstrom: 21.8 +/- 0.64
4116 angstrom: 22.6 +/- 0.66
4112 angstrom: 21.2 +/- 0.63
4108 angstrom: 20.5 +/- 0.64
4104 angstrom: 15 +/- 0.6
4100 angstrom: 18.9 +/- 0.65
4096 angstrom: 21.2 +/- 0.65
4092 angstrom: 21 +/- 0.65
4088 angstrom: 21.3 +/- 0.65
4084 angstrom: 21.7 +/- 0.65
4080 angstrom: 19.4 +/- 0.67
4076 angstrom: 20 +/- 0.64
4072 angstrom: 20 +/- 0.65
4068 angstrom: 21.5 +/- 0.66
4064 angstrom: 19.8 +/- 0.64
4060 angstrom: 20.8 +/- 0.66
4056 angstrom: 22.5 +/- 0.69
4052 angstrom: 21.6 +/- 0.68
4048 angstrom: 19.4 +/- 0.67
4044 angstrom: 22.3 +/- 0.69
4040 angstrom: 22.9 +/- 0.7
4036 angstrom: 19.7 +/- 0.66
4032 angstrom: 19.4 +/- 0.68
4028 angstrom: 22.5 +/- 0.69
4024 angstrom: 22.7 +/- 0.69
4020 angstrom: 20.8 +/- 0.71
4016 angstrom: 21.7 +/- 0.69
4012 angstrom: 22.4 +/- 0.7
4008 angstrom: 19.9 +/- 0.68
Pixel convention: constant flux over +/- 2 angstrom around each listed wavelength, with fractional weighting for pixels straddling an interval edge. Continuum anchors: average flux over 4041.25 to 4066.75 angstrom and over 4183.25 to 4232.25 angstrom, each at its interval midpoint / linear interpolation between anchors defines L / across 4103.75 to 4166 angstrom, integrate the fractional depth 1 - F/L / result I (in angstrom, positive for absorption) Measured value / -1.8 angstrom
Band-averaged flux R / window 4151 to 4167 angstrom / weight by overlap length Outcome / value 21.9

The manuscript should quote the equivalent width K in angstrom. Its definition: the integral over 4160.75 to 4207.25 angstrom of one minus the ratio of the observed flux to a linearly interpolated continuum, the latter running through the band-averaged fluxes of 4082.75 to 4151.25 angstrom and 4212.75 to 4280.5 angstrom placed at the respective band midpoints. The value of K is -1.8 angstrom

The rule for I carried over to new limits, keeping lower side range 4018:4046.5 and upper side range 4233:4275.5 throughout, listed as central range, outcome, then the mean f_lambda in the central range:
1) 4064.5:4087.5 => 0.7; 20.5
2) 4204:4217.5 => -0.3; 20.9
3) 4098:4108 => 1.6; 17.7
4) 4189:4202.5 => -0.3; 21.1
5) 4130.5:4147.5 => -0.3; 21.3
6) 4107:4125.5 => -0.5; 21.6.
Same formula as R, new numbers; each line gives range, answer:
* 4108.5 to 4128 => 21.6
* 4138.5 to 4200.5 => 21.5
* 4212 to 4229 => 19.8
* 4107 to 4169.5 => 21.5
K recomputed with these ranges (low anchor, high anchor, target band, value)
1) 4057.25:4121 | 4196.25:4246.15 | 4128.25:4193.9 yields -3.8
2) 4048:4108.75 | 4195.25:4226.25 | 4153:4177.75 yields -1.4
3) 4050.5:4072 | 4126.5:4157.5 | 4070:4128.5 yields 2.1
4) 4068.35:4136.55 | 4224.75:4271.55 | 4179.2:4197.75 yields -0.7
